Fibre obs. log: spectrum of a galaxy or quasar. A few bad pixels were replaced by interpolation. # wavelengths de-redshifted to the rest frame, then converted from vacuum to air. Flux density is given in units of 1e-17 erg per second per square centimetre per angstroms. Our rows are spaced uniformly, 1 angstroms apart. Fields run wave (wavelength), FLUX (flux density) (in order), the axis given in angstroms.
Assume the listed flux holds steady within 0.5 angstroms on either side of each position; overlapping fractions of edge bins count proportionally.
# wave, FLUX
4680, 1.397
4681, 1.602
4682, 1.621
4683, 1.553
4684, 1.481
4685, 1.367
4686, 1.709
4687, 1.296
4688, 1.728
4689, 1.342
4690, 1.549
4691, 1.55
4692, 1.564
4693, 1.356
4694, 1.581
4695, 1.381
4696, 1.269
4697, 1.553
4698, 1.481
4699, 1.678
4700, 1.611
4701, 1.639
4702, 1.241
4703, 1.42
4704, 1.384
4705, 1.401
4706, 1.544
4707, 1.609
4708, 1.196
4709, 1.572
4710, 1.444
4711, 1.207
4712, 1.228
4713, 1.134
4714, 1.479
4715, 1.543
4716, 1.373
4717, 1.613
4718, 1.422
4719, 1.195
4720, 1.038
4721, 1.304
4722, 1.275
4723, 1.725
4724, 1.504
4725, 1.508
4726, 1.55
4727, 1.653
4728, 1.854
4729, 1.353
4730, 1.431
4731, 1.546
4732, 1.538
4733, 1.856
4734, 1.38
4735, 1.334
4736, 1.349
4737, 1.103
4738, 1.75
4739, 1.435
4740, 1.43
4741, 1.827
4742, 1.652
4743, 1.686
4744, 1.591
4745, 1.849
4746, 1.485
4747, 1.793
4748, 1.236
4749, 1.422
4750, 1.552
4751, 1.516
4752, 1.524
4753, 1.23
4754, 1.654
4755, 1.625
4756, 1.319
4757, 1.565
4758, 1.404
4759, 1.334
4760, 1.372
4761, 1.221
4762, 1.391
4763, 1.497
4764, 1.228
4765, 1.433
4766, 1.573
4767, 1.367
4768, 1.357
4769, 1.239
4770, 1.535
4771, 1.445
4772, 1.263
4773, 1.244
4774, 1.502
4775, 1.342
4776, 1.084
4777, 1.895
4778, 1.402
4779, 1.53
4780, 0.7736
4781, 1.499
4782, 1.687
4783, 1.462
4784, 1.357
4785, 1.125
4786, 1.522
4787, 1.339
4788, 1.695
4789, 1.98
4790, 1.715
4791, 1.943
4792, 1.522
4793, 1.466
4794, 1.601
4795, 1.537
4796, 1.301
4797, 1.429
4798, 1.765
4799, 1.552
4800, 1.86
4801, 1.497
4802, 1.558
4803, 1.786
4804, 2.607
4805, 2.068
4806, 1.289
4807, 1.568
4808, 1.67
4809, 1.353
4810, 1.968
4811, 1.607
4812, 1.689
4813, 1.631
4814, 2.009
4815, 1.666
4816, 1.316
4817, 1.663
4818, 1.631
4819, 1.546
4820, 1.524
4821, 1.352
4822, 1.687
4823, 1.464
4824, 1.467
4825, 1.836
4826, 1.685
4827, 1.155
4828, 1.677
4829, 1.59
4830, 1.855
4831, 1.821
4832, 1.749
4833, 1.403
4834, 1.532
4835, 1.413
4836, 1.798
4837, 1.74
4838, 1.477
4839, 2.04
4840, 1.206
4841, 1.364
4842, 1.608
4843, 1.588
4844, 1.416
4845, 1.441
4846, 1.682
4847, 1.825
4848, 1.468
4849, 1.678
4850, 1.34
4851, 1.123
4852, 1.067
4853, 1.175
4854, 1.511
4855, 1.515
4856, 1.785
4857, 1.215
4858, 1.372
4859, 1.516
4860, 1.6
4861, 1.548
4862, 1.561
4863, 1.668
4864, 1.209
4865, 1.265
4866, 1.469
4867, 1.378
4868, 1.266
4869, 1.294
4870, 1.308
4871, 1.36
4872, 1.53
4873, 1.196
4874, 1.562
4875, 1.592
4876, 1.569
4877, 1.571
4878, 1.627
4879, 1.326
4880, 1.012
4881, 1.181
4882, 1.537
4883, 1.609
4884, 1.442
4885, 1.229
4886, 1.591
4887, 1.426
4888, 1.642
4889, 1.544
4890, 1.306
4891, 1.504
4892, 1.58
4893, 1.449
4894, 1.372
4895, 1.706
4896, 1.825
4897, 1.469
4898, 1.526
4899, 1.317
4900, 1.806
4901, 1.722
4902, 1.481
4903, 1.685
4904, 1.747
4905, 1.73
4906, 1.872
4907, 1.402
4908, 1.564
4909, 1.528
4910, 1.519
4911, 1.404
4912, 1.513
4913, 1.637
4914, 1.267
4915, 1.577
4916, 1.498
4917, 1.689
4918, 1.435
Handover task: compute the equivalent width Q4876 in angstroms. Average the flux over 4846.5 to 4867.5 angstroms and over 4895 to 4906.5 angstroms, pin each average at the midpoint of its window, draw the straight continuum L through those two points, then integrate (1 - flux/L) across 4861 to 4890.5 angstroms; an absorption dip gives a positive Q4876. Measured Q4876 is 2.1 angstroms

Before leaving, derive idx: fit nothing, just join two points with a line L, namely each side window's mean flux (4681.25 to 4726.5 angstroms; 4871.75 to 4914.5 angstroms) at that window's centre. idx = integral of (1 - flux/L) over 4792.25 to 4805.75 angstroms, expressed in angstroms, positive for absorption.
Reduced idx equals -1.8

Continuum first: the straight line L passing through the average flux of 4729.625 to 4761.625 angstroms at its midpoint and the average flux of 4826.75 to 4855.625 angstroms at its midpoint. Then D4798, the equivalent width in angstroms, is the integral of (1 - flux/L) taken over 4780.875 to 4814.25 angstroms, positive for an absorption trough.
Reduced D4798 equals -2.6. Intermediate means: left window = 1.5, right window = 1.53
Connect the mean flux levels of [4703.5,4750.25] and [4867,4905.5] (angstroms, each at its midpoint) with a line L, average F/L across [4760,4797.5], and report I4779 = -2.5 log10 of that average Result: 0.03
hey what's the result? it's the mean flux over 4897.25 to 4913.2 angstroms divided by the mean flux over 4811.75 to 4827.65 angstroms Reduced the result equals 1.00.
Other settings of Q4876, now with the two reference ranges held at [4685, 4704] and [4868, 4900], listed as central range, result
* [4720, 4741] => -0.08 angstroms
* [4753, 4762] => 0.35 angstroms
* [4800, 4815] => -2.70 angstroms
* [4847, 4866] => 0.39 angstroms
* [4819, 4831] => -0.91 angstroms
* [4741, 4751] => -0.75 angstroms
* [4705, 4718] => 0.67 angstroms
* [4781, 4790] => -0.33 angstroms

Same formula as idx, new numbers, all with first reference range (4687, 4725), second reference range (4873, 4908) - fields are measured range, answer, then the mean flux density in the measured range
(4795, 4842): -4.3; 1.63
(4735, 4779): 0.0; 1.46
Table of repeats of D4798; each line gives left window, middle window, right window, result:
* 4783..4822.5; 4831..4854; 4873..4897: 0.62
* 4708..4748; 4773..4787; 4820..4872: 0.93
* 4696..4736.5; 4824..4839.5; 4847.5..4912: -1.87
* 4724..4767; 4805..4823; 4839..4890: -1.71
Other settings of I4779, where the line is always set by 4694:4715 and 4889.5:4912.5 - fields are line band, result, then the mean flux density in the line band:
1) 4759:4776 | 0.08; 1.37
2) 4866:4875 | 0.12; 1.38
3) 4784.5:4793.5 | -0.07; 1.59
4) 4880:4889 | 0.09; 1.44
